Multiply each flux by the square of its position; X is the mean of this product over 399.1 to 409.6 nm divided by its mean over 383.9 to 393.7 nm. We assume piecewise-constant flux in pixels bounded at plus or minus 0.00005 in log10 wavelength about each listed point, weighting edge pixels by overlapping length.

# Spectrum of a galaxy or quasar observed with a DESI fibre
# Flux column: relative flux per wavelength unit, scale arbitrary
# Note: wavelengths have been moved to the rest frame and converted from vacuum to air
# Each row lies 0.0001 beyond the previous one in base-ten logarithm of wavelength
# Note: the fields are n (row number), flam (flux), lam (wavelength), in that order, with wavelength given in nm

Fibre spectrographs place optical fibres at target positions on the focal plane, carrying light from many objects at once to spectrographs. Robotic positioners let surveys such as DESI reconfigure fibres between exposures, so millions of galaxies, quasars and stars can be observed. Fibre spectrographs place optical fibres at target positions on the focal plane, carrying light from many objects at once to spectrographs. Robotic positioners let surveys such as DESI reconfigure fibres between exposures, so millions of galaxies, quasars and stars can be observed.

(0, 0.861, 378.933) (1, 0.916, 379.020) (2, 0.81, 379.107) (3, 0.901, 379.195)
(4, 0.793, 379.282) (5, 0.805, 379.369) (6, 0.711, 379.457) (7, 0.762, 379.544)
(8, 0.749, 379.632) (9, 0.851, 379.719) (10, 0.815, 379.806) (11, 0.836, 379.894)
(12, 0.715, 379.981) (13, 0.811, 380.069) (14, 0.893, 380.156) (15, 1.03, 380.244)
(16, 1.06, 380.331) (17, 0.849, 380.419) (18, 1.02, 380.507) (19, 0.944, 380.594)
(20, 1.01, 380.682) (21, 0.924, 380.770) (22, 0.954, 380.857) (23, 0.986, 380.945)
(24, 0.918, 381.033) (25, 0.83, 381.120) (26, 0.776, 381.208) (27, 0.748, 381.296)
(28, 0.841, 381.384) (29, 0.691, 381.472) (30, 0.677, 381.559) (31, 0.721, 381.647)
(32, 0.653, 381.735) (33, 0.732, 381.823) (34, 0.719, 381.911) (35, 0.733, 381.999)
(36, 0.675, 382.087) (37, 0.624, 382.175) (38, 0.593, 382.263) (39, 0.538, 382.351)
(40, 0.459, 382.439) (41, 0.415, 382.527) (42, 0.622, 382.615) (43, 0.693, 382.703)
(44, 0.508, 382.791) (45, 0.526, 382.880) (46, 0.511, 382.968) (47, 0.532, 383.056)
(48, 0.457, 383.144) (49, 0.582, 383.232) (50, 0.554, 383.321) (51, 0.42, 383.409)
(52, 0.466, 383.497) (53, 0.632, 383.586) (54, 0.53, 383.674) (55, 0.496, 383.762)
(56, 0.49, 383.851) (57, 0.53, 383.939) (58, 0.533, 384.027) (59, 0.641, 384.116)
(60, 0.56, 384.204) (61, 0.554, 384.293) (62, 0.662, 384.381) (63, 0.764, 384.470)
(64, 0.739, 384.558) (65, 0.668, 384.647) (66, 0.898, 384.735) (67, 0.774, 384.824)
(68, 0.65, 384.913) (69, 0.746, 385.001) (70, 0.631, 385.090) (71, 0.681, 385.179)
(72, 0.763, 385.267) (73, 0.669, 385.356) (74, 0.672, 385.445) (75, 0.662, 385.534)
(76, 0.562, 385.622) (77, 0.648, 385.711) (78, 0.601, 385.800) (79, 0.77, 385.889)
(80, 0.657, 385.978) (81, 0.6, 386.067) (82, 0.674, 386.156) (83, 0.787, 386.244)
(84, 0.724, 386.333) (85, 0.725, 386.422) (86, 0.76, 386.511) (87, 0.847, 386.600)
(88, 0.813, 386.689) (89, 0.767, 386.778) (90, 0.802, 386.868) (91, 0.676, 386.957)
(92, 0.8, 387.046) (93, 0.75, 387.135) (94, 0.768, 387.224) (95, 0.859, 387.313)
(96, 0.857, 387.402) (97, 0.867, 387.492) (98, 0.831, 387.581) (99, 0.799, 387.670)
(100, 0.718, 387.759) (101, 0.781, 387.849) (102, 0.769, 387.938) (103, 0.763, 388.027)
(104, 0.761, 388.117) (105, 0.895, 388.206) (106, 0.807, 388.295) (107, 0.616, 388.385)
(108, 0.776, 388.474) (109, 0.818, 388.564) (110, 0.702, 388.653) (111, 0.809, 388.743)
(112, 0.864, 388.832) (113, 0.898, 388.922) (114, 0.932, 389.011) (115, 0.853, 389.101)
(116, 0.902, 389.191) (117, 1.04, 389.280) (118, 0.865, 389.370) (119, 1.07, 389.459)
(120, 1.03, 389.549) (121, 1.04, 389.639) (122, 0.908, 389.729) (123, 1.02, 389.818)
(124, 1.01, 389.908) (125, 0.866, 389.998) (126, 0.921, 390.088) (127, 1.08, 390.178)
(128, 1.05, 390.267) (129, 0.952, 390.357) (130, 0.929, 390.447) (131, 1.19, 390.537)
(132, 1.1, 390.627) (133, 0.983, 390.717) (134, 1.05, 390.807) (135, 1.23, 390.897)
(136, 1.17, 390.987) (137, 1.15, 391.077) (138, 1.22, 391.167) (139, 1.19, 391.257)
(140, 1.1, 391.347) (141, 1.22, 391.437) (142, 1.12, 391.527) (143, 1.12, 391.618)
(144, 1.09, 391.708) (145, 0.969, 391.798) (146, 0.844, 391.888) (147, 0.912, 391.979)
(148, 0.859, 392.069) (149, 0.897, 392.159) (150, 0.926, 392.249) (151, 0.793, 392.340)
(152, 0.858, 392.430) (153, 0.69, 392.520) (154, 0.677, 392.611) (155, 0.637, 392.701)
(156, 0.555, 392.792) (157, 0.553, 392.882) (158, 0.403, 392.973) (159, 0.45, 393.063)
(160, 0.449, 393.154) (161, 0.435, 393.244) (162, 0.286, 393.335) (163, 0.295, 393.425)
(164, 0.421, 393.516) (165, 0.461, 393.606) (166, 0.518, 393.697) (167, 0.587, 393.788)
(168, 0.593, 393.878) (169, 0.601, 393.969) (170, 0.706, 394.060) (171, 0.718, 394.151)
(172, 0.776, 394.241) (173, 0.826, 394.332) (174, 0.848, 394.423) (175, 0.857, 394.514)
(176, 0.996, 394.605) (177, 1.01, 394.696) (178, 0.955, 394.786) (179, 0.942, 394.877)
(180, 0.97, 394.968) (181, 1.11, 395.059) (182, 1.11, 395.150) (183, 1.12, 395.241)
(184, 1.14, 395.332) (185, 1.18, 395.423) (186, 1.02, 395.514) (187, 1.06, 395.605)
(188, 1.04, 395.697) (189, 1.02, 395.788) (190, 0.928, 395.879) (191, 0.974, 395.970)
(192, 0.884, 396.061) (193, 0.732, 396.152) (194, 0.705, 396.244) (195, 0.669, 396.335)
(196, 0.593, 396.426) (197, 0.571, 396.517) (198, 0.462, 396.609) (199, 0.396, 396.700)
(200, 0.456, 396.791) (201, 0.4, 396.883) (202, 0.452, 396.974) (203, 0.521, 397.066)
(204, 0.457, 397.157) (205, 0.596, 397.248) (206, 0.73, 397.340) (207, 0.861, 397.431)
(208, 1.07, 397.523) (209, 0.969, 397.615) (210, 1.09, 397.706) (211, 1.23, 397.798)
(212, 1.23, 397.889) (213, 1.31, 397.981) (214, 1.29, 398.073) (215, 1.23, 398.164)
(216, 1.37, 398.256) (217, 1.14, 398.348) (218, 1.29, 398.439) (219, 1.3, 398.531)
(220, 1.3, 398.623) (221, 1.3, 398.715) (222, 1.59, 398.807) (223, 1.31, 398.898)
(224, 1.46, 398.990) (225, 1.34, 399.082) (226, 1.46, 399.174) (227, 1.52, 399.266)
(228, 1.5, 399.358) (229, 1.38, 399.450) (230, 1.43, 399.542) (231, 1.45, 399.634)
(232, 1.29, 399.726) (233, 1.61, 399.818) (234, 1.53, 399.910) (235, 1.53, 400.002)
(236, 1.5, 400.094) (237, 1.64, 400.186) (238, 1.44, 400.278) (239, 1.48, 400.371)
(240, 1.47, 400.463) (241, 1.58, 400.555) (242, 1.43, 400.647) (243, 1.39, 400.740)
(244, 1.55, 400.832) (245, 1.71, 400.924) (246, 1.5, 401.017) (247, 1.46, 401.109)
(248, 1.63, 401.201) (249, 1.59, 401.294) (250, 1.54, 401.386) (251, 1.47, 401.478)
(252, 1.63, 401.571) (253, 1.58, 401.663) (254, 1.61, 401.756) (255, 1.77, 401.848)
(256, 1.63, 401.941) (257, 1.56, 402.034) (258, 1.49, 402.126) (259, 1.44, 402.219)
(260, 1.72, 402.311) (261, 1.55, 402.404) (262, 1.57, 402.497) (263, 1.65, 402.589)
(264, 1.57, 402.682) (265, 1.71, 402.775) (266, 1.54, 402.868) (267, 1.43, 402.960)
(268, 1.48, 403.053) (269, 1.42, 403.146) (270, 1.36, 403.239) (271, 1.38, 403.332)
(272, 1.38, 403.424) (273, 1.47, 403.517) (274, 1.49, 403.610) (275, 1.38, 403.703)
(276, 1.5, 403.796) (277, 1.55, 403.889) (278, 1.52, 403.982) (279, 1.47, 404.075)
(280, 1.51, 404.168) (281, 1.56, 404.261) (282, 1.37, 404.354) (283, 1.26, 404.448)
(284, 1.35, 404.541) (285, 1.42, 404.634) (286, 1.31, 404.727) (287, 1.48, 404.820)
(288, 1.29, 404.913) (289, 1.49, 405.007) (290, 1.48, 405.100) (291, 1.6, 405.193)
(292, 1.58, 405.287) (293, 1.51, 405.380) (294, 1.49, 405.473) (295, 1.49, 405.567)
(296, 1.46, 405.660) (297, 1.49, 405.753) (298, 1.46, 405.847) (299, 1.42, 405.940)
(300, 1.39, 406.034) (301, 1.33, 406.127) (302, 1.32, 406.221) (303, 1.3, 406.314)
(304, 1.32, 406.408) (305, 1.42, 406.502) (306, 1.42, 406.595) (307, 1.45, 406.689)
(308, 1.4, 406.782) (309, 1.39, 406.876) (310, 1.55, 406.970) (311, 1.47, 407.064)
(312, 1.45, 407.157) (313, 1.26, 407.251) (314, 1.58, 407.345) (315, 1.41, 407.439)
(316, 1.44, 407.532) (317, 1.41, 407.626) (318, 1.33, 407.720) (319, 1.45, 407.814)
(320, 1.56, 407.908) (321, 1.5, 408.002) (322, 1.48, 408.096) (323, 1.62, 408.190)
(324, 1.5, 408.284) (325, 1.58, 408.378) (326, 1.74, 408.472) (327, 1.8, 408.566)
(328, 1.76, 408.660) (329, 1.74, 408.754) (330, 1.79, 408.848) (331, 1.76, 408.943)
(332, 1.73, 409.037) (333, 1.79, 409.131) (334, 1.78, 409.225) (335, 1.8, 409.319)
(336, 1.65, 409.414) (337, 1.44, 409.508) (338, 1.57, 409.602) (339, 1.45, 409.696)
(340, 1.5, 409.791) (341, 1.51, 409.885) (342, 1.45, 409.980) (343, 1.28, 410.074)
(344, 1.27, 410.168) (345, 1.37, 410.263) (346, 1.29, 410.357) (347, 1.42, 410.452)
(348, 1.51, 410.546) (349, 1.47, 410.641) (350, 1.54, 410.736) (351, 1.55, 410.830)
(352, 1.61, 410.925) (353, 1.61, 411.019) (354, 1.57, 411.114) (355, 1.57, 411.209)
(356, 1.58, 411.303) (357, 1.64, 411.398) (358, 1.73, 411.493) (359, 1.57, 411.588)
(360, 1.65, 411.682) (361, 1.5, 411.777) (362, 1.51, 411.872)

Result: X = 2.04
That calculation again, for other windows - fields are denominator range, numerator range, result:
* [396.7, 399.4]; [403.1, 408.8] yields 1.40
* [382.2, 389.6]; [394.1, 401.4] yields 1.71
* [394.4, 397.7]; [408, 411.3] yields 2.03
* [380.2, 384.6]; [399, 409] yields 2.45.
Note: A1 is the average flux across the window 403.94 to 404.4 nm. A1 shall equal 1.49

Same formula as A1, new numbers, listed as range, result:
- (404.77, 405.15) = 1.44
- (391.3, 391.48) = 1.16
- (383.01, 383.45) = 0.51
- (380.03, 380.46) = 0.931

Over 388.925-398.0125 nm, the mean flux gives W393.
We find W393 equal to 0.857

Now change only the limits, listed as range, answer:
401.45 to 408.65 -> 1.48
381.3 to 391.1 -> 0.756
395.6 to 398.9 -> 0.927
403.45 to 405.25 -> 1.45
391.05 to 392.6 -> 0.988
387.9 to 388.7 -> 0.767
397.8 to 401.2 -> 1.43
